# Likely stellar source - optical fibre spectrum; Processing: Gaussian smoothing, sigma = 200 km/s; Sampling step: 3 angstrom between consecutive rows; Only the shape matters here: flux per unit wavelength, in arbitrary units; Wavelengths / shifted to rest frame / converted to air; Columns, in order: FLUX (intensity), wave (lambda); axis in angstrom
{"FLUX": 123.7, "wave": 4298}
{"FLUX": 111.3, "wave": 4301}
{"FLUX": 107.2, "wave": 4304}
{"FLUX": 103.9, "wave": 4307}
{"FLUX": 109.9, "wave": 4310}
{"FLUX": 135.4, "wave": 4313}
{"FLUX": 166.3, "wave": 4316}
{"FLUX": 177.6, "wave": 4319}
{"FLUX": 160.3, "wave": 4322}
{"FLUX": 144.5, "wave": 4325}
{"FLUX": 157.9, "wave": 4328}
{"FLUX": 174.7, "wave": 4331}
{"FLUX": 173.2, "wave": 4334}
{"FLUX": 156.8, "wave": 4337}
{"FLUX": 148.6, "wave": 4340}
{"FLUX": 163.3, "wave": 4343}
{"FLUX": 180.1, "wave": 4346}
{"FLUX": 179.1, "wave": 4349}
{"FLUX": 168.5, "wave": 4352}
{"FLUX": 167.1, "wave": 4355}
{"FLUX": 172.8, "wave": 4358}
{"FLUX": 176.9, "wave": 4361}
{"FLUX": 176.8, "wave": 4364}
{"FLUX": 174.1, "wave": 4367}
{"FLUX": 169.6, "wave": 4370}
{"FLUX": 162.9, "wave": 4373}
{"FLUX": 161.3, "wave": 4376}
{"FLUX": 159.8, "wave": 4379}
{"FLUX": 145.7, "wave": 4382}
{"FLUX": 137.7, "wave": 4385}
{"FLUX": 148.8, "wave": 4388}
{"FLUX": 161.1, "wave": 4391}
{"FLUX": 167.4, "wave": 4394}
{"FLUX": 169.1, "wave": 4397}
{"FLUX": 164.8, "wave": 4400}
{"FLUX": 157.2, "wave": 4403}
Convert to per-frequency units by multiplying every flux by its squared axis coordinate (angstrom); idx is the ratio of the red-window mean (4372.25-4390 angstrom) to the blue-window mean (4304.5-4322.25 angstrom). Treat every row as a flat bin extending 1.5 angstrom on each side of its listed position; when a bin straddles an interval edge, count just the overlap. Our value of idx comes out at 1.13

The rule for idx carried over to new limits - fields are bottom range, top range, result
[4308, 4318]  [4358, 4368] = 1.31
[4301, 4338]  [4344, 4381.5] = 1.19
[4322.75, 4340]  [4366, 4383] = 1.03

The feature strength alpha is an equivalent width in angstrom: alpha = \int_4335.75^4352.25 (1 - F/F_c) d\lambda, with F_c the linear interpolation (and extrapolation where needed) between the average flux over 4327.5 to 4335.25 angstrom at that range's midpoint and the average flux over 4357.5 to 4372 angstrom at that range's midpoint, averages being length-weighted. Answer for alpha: 0.5 angstrom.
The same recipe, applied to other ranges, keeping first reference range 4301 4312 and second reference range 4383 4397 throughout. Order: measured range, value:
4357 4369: -3.0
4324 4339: -4.7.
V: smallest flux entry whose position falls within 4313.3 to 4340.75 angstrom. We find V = 144.5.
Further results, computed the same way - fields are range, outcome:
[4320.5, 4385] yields 137.7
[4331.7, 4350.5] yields 148.6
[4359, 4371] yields 169.6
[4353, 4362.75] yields 167.1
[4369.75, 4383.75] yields 145.7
